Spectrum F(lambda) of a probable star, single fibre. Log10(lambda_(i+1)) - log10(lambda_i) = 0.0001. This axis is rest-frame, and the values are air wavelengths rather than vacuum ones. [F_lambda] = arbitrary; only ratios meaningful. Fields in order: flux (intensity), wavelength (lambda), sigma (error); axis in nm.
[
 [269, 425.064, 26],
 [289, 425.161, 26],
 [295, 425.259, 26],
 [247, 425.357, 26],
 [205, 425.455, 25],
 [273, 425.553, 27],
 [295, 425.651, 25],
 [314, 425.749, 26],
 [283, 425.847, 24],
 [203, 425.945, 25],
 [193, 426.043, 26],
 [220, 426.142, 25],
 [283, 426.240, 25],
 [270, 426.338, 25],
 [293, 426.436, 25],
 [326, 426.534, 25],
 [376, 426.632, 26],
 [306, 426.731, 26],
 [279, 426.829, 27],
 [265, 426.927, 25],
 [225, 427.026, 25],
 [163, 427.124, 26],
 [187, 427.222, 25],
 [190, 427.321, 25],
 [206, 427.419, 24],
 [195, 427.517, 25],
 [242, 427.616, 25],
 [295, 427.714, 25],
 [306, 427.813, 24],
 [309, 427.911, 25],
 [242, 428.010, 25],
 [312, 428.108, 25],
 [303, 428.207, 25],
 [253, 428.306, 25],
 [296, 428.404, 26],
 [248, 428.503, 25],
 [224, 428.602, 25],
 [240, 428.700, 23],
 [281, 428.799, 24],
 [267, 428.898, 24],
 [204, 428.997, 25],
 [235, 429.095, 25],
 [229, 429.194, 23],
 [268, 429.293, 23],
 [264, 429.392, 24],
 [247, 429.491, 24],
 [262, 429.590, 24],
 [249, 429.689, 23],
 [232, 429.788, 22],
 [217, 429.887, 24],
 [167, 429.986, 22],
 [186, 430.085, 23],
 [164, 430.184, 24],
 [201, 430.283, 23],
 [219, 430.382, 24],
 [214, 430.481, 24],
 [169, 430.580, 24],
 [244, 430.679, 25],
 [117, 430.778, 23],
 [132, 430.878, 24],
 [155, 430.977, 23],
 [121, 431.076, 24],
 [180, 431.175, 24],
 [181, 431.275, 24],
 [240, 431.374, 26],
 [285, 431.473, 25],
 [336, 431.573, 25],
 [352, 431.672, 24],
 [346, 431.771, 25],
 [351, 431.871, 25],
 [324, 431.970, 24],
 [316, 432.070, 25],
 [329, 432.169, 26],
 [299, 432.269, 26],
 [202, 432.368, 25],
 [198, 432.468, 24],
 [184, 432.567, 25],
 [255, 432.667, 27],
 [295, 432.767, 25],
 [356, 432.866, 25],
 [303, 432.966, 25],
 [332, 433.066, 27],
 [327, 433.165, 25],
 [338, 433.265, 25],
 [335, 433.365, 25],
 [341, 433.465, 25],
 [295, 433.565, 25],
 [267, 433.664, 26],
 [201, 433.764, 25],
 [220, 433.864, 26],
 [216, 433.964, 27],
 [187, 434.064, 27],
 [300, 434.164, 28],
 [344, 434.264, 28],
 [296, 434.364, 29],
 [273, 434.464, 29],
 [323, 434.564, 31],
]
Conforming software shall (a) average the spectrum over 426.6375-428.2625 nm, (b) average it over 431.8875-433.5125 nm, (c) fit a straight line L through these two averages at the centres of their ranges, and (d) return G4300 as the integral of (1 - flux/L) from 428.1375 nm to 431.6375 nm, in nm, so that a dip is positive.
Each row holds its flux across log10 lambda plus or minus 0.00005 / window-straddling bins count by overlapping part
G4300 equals 0.62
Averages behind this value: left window 255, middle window 225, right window 297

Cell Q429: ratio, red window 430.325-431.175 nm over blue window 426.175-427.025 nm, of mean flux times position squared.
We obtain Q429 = 0.60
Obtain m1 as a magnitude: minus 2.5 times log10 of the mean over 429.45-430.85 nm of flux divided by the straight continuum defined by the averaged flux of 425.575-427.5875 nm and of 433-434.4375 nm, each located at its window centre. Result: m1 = 0.30 mag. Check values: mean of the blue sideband 254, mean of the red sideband 286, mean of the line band 205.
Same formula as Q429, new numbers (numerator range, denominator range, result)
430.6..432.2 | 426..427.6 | 1.02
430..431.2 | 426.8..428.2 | 0.72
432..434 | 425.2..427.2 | 1.10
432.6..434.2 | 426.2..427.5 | 1.14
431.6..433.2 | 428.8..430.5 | 1.33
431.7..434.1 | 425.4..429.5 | 1.14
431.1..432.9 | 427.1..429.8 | 1.13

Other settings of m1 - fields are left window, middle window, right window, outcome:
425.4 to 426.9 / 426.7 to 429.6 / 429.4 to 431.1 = -0.071 mag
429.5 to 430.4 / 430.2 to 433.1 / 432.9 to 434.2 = -0.005 mag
